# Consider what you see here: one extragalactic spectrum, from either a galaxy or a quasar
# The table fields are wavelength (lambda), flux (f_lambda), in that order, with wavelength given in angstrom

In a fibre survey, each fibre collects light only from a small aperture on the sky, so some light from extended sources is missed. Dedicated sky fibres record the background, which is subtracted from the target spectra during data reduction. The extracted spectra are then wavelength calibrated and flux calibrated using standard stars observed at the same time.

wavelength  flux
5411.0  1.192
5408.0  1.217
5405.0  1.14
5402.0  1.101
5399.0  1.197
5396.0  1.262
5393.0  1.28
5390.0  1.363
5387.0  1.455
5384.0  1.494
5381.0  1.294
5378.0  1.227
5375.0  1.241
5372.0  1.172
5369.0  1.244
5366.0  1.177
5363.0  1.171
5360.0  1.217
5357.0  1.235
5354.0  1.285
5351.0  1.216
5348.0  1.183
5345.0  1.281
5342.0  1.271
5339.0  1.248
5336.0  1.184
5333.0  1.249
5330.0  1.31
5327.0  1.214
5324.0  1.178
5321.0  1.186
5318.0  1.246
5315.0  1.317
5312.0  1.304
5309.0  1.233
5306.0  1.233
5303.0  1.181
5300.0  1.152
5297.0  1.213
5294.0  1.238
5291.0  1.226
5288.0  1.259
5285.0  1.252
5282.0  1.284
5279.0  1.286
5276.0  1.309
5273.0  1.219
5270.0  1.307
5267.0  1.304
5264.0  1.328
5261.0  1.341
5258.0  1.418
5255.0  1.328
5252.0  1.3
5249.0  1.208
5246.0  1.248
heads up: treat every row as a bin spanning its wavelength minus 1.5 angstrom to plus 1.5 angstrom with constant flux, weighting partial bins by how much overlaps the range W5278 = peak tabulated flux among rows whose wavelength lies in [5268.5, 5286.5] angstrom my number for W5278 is 1.309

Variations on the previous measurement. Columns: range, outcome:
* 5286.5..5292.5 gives 1.259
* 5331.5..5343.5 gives 1.271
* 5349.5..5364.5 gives 1.285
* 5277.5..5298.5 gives 1.286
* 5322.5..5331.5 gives 1.31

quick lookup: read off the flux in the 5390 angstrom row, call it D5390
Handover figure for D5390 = 1.363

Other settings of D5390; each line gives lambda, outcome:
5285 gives 1.252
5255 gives 1.328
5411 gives 1.192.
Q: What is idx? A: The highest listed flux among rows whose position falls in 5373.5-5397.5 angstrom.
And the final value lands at 1.494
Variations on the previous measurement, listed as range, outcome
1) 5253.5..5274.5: 1.418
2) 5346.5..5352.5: 1.216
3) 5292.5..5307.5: 1.238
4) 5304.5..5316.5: 1.317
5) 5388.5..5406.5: 1.363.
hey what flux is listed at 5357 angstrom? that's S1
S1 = 1.235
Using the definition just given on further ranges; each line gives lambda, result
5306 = 1.233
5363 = 1.171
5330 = 1.31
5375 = 1.241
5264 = 1.328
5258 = 1.418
